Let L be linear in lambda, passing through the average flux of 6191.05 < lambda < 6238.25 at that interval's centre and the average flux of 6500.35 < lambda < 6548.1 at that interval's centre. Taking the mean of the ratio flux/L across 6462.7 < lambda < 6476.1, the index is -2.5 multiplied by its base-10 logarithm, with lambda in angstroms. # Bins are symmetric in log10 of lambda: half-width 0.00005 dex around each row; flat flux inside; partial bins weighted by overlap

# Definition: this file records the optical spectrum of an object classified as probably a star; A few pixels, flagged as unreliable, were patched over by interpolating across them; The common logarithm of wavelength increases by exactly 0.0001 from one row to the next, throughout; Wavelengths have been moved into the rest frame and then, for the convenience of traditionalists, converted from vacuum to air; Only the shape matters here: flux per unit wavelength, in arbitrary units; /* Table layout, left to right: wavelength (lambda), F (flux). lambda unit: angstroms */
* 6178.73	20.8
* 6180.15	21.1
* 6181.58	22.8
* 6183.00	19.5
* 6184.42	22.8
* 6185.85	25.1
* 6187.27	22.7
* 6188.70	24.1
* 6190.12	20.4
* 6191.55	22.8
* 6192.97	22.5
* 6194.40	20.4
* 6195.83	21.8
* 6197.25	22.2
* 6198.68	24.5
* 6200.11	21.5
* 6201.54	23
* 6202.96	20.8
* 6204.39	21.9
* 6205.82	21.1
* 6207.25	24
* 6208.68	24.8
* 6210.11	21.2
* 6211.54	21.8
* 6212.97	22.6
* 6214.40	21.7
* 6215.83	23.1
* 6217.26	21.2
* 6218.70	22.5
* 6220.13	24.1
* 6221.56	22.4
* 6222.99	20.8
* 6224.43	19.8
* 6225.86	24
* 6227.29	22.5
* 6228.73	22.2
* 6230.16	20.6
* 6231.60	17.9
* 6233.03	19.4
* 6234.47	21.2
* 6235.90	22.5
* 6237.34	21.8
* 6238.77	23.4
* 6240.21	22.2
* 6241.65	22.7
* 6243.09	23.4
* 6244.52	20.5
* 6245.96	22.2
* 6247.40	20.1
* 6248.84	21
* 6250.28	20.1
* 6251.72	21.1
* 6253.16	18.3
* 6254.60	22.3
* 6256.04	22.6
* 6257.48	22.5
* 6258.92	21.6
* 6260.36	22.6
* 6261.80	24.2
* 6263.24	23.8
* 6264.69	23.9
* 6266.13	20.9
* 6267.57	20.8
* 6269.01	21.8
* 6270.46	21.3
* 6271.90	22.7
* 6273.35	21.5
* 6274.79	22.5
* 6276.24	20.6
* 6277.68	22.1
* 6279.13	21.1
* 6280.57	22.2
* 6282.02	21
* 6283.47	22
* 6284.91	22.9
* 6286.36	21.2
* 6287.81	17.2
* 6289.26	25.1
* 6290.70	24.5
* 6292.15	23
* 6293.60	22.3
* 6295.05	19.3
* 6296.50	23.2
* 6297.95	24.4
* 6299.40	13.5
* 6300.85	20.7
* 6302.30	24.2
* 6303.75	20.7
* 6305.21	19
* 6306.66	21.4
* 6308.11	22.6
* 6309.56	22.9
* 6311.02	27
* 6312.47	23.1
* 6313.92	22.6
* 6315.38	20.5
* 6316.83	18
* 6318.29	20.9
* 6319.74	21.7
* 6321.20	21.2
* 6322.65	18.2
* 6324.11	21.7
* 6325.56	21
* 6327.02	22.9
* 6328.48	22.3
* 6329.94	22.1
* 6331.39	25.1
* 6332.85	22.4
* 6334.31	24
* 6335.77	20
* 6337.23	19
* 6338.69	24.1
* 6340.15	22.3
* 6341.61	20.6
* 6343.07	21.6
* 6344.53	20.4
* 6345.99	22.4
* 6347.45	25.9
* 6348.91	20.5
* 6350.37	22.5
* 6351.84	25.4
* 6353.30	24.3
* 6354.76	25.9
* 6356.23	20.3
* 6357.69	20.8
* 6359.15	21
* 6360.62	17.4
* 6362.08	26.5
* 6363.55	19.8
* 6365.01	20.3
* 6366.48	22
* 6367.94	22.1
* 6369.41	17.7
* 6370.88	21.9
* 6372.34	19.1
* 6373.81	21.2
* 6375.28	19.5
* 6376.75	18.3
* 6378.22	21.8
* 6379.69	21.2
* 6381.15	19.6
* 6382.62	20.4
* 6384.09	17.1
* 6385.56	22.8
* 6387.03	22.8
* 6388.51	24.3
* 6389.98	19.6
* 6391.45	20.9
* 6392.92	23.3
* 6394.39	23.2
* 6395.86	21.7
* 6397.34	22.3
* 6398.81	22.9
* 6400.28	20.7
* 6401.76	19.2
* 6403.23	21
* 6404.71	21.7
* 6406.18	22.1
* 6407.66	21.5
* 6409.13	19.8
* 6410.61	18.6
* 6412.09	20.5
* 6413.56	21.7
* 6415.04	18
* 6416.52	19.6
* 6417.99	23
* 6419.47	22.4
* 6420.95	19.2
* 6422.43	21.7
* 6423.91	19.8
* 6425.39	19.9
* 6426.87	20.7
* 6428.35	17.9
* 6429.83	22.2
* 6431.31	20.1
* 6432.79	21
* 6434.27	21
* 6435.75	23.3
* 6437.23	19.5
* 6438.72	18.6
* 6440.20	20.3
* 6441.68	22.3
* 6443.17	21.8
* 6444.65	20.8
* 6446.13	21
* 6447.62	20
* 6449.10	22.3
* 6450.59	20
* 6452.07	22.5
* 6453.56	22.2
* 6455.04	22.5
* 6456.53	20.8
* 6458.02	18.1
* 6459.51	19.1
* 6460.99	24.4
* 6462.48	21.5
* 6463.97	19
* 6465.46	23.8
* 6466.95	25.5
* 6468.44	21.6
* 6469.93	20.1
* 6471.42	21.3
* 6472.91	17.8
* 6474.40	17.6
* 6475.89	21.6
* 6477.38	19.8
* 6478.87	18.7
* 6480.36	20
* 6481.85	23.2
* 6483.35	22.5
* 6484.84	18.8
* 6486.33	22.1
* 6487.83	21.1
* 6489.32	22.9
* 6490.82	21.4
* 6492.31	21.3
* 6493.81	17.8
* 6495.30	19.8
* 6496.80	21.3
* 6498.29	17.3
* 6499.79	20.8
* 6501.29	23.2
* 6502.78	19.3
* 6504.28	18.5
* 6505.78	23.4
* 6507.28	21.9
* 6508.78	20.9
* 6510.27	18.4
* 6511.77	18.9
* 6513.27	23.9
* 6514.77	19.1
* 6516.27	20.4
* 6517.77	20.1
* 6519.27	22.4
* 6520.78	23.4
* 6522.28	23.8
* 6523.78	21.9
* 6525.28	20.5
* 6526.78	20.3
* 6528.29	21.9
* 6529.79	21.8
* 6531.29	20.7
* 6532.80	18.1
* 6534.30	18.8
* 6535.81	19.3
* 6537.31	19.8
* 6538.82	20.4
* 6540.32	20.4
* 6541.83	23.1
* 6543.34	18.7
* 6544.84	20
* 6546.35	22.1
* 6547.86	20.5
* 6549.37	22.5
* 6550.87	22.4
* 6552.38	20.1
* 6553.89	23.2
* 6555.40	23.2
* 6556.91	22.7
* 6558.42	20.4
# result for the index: 0.01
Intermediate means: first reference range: 22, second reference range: 20.8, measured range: 20.9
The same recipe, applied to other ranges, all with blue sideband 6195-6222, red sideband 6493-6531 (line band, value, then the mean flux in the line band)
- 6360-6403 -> 0.02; 21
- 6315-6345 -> 0.02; 21.4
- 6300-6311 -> 0.00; 21.9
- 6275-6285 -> 0.02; 21.7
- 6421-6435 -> 0.05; 20.4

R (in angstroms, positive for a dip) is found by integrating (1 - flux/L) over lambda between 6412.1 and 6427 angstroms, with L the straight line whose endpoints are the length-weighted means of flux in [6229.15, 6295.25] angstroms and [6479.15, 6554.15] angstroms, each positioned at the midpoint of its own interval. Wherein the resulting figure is 0.4 angstroms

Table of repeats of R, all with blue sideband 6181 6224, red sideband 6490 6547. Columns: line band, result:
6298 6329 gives 0.6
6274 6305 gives 0.4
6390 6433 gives 0.7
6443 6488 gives -0.1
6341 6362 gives -0.7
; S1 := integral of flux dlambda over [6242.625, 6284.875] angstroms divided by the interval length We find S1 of 21.8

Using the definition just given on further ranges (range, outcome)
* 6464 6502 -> 20.8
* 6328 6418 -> 21.4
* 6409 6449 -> 20.6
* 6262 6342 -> 21.8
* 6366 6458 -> 20.9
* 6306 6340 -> 21.9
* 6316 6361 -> 21.8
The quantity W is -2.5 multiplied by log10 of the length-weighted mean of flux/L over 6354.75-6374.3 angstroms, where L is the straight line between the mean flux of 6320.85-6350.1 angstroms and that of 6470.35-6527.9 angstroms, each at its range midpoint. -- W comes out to 0.037 mag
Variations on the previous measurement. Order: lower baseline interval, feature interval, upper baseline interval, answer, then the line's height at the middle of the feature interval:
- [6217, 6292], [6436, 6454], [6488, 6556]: 0.01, 21.1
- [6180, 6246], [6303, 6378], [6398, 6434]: -0.02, 21.2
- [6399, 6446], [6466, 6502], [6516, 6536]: 0.01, 20.9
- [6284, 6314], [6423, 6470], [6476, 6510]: 0.00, 21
